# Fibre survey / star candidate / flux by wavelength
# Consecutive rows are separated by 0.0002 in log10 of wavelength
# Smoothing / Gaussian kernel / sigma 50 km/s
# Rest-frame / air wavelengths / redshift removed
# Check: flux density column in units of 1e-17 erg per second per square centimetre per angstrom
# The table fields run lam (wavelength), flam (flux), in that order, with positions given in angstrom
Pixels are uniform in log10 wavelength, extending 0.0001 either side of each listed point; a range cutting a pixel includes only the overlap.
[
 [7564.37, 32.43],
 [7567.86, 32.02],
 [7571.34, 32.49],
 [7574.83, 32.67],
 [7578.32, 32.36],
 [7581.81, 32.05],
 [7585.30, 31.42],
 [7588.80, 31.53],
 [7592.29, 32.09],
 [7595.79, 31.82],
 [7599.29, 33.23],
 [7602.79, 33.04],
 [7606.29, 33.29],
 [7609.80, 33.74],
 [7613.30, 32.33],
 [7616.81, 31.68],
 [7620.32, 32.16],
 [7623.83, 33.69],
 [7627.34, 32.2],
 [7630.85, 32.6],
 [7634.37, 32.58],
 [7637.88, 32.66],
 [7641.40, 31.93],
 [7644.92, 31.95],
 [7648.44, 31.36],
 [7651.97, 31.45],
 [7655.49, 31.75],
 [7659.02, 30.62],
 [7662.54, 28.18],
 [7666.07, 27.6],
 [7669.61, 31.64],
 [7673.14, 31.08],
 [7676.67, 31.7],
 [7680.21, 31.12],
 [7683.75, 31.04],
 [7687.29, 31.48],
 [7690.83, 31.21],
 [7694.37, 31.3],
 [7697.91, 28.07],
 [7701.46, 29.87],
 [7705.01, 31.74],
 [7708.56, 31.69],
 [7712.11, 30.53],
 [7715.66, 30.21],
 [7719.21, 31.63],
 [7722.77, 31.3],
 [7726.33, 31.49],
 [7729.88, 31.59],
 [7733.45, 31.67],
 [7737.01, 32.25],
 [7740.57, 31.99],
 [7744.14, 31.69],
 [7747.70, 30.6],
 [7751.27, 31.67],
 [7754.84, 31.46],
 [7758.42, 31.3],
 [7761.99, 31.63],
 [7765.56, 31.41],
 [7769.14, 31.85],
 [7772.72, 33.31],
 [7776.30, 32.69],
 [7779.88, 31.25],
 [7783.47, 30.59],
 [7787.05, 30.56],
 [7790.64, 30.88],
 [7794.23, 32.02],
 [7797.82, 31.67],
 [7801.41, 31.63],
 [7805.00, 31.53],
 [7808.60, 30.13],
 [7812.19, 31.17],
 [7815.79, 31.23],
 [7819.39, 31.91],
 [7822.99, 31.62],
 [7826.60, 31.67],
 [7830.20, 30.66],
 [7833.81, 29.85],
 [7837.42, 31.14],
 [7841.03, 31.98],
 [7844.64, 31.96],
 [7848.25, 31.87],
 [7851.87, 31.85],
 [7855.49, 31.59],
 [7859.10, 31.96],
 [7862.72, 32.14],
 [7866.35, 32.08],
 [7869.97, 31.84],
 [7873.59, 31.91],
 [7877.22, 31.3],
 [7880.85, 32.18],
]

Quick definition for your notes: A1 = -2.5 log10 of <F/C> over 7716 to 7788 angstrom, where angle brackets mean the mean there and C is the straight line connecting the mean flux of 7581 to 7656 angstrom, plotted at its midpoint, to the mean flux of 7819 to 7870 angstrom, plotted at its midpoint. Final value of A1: 0.01 mag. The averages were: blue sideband 32.3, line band 31.6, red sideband 31.6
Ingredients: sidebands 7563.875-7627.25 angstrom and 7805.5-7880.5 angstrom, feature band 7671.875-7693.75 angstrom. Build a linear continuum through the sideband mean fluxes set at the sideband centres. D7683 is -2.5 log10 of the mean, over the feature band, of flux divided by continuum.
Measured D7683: 0.028 mag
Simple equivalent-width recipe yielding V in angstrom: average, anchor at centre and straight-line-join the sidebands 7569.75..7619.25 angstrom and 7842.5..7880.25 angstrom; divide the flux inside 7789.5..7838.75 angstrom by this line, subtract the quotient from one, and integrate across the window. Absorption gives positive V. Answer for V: 1.1 angstrom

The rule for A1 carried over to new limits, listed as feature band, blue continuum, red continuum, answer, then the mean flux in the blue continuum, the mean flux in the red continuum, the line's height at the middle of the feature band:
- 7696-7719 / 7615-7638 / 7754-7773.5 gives 0.06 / 32.5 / 31.8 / 32.1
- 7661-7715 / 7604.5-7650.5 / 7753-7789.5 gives 0.05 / 32.5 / 31.6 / 32.1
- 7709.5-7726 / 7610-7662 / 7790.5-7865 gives 0.03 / 32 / 31.5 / 31.8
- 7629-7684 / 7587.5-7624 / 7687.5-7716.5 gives 0.01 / 32.6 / 30.6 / 31.6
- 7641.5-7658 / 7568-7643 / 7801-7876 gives 0.02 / 32.4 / 31.5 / 32.3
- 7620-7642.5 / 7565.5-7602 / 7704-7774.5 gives -0.02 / 32.2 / 31.6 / 32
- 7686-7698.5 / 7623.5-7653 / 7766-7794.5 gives 0.04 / 32.2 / 31.6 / 32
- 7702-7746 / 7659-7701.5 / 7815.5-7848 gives -0.03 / 30.4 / 31.4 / 30.7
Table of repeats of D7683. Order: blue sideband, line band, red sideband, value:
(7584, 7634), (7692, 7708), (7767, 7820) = 0.06 mag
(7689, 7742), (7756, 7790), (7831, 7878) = -0.01 mag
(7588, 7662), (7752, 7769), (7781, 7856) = 0.00 mag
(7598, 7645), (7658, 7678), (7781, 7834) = 0.08 mag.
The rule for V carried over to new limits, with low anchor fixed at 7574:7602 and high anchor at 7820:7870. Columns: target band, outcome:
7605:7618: -0.28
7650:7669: 1.16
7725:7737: 0.06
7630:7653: -0.03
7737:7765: 0.24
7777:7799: 0.34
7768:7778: -0.29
